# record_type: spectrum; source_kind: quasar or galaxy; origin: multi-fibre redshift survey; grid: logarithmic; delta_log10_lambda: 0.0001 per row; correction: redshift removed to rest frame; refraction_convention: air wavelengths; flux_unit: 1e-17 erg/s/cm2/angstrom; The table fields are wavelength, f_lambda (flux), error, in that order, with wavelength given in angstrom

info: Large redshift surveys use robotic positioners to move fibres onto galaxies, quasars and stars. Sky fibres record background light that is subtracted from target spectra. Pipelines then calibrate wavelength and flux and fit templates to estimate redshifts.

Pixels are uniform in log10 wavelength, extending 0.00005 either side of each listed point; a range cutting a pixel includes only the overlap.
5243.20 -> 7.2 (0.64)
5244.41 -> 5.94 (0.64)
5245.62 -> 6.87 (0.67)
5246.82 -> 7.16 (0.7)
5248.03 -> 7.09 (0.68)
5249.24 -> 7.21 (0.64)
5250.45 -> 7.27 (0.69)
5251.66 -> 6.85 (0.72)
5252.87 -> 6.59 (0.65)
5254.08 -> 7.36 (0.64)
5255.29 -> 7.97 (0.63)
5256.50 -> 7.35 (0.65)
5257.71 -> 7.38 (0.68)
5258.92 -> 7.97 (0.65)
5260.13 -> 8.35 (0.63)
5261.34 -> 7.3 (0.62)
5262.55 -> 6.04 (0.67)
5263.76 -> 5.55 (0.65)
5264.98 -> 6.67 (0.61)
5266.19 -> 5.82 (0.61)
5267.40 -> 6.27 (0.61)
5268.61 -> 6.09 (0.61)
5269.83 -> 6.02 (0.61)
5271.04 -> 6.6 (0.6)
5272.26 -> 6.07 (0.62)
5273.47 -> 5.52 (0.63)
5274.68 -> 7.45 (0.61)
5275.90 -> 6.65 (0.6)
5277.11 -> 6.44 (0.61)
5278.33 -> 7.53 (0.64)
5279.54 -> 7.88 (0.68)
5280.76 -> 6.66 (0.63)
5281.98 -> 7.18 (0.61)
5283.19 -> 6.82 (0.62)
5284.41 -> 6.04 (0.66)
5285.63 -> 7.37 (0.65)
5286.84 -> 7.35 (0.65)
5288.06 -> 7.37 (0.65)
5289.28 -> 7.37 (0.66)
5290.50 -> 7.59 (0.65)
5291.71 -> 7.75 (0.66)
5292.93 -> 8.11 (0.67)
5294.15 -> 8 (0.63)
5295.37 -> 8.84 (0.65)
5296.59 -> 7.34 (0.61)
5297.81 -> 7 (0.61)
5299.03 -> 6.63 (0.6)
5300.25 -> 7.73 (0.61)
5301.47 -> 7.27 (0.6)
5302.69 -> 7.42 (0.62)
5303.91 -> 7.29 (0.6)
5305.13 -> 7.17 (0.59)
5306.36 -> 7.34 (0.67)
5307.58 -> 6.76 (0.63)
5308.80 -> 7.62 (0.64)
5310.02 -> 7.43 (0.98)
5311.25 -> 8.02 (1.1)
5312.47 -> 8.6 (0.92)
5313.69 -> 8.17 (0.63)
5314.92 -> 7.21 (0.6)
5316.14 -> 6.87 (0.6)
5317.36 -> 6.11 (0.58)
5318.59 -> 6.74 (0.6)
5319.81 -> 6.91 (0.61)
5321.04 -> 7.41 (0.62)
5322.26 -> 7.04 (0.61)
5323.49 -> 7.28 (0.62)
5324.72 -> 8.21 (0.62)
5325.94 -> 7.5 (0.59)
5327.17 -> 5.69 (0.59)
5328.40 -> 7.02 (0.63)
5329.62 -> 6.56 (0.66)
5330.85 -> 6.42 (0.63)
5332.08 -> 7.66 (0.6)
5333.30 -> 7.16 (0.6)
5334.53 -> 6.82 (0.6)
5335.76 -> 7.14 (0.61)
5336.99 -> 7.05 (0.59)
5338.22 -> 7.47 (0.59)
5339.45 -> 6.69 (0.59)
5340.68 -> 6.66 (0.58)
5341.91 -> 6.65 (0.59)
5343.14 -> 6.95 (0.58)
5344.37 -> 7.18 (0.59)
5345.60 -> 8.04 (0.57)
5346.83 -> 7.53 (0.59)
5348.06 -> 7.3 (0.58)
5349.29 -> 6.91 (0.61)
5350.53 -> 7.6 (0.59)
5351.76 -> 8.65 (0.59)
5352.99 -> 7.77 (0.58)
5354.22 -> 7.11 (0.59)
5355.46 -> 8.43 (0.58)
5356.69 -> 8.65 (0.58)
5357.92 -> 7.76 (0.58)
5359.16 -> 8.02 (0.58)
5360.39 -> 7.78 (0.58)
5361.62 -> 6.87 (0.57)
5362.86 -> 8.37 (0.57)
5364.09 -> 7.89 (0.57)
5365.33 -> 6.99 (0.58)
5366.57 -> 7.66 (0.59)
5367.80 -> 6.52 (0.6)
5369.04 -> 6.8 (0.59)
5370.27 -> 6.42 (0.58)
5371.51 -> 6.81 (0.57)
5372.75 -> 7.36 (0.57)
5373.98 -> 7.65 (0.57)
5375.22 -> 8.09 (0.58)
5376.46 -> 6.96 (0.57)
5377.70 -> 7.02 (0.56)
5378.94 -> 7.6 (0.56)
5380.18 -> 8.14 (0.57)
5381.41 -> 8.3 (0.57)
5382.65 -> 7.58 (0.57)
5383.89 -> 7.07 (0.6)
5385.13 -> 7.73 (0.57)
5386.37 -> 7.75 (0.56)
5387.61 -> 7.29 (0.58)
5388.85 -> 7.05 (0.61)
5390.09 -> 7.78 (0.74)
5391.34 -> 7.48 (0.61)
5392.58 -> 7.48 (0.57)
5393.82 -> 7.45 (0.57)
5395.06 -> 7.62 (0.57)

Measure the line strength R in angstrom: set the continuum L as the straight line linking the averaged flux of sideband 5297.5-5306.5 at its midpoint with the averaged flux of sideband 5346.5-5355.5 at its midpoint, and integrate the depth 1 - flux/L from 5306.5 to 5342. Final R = 1.2 angstrom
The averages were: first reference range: 7.23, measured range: 7.14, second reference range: 7.61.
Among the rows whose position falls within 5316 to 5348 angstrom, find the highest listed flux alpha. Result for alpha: 8.21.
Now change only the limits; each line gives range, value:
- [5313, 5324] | 8.17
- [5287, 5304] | 8.84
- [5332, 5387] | 8.65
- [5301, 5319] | 8.6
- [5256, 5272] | 8.35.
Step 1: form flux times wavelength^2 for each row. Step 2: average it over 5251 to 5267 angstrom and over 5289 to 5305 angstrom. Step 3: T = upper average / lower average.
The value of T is 1.1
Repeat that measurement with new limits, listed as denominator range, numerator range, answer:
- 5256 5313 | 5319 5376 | 1.05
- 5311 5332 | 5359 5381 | 1.05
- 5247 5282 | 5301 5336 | 1.07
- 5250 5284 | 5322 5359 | 1.10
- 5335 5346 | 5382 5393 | 1.07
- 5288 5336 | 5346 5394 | 1.05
